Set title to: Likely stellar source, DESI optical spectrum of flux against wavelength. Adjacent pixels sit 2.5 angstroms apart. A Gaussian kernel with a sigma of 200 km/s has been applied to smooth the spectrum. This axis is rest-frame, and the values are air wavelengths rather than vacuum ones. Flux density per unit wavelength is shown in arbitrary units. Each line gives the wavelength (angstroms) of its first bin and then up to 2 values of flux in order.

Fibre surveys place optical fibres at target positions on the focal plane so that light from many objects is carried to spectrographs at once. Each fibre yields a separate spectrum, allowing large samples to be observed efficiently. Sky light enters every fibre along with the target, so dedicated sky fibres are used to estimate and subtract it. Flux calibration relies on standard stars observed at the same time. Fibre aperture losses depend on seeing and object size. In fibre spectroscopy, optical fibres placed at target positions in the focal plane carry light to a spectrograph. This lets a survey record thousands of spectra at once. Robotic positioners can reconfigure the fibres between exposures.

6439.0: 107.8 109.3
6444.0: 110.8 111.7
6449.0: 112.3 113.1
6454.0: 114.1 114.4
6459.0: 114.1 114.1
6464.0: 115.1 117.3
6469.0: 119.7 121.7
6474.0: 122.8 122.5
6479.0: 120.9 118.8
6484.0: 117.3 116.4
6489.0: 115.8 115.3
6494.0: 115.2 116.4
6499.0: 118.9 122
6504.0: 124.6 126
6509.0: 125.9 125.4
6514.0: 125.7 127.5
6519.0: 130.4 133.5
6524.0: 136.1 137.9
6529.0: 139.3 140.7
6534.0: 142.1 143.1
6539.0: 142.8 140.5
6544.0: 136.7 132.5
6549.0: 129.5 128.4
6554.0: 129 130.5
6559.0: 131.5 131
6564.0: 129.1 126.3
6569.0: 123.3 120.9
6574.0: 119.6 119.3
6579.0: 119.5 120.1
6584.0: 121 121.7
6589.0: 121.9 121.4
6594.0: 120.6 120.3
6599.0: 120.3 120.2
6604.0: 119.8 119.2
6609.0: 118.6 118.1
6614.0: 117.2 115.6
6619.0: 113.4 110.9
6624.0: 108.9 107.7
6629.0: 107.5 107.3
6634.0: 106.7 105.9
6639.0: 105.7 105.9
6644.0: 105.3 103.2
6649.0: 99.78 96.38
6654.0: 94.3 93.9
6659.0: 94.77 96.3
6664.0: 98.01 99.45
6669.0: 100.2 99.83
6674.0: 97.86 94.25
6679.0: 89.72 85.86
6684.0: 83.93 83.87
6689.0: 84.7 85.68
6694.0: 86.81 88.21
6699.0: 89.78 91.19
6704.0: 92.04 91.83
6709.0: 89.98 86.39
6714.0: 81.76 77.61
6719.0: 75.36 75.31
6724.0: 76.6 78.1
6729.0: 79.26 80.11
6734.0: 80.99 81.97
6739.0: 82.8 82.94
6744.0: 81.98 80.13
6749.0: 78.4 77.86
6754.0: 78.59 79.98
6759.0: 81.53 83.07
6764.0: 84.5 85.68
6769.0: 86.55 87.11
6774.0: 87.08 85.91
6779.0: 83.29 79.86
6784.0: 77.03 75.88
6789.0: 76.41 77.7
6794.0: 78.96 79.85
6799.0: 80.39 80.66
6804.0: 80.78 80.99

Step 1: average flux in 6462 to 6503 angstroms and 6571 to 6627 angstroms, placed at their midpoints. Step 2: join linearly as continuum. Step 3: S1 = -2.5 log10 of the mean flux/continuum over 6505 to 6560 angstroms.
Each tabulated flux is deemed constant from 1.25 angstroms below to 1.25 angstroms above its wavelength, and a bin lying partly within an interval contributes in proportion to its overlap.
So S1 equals -0.13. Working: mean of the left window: 118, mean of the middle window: 133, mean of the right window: 118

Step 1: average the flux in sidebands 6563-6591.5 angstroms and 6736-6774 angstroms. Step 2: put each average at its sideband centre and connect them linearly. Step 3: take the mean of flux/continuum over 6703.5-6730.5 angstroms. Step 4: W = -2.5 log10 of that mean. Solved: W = 0.11 mag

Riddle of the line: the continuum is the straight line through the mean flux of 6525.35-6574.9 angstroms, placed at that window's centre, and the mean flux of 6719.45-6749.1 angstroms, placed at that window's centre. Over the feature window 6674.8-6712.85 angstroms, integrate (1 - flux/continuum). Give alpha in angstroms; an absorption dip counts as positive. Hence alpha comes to 1.2 angstroms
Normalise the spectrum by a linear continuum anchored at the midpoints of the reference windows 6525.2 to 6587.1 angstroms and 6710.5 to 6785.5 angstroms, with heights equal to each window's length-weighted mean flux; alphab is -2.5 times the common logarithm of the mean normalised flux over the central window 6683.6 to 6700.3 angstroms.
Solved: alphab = 0.11 mag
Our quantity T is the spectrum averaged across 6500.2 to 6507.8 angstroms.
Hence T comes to 124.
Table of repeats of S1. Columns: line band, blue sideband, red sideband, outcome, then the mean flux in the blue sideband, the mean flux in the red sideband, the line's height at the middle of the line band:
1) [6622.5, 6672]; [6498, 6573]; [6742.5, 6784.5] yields 0.05 mag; 131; 82.4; 107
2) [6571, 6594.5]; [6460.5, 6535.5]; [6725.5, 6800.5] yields -0.10 mag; 124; 81.1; 110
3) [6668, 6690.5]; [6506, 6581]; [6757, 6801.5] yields 0.13 mag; 131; 81.7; 103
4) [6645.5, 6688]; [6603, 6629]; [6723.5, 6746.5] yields 0.06 mag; 115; 80.6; 100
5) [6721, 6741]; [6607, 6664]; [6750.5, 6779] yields 0.12 mag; 106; 83.5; 89.4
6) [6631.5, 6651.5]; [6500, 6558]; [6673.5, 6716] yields -0.02 mag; 133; 88.1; 102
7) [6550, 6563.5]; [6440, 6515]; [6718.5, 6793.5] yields -0.21 mag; 118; 80.8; 107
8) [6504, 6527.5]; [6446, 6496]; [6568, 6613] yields -0.10 mag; 117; 120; 118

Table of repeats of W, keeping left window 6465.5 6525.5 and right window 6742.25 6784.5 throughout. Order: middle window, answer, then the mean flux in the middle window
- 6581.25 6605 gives -0.12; 121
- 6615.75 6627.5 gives -0.08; 111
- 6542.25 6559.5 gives -0.15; 131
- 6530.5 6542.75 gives -0.22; 142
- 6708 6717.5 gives 0.08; 83.9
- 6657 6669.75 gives 0.00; 97.4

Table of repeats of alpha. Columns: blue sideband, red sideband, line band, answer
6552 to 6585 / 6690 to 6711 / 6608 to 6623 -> -0.4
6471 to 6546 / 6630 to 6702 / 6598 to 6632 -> -2.8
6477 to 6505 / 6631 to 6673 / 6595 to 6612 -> -2.2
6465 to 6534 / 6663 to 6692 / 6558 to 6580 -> -2.5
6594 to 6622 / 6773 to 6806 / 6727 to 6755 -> 3.1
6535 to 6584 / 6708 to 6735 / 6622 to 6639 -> 0.0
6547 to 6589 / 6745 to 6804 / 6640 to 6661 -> 1.6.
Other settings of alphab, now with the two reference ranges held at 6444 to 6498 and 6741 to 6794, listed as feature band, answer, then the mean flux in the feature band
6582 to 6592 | -0.18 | 121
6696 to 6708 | -0.02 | 90.7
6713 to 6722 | 0.13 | 77.6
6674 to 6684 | 0.02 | 90.2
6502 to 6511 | -0.12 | 125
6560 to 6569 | -0.21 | 128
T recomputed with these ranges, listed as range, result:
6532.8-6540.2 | 143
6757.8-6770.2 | 84.3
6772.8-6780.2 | 85.4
